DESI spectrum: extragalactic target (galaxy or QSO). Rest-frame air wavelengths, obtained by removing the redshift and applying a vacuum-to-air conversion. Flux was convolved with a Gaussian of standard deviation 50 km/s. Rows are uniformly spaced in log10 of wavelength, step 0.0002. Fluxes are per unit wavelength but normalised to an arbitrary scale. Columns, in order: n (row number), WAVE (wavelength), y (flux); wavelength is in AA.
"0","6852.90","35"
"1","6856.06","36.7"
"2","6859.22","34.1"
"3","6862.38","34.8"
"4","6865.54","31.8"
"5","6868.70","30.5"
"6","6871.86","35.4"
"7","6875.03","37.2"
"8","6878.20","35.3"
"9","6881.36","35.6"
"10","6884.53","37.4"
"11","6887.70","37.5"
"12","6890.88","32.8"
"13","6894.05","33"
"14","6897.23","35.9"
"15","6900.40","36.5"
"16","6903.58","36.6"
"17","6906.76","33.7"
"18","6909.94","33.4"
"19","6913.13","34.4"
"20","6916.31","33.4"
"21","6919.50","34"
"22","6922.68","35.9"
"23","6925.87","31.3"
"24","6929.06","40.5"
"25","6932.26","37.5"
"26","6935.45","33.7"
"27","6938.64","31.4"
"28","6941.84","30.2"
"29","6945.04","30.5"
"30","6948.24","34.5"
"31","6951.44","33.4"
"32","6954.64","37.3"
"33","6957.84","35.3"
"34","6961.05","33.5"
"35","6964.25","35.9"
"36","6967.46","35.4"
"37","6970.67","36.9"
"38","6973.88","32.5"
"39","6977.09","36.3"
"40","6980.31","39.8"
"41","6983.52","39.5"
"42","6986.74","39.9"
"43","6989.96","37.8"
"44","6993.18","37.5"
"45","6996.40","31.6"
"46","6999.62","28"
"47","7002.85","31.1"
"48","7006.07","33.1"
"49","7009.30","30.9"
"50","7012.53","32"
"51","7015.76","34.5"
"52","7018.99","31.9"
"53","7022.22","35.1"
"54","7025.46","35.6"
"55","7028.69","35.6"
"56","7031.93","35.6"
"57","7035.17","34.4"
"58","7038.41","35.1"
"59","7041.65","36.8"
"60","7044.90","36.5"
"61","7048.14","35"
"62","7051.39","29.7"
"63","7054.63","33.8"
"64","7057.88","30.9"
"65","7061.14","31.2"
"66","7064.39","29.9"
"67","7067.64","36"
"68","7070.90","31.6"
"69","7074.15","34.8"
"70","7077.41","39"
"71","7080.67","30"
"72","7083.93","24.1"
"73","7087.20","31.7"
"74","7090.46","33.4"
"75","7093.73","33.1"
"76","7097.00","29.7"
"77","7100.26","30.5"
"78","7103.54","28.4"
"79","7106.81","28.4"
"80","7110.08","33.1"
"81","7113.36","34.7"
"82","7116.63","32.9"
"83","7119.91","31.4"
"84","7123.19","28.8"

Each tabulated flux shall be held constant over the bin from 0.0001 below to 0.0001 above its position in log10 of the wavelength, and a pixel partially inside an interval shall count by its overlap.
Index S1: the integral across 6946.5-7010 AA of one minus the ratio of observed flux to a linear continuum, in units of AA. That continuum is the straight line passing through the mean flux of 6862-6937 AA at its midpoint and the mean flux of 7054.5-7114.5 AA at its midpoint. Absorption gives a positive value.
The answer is -2.8 AA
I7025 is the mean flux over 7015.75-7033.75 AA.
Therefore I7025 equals 34.7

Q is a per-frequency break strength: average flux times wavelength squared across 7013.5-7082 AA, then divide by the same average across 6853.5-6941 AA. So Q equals 1.02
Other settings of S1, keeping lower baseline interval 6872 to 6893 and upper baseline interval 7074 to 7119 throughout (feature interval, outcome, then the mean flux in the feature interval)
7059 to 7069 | 0.0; 32.2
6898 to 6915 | 0.2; 34.9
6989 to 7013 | 0.6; 32.6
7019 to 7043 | -1.7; 35.2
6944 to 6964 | 0.1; 34.3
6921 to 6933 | -0.4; 36.2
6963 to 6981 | -1.0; 35.9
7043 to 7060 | -0.4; 33.2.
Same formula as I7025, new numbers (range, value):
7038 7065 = 33.2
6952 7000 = 36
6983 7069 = 34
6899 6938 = 35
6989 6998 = 35.5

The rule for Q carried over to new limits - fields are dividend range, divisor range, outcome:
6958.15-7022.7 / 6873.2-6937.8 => 1.01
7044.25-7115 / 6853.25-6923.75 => 0.97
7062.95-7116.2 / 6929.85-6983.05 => 0.95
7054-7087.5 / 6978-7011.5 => 0.94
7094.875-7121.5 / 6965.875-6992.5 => 0.87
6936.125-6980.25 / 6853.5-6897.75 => 1.01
